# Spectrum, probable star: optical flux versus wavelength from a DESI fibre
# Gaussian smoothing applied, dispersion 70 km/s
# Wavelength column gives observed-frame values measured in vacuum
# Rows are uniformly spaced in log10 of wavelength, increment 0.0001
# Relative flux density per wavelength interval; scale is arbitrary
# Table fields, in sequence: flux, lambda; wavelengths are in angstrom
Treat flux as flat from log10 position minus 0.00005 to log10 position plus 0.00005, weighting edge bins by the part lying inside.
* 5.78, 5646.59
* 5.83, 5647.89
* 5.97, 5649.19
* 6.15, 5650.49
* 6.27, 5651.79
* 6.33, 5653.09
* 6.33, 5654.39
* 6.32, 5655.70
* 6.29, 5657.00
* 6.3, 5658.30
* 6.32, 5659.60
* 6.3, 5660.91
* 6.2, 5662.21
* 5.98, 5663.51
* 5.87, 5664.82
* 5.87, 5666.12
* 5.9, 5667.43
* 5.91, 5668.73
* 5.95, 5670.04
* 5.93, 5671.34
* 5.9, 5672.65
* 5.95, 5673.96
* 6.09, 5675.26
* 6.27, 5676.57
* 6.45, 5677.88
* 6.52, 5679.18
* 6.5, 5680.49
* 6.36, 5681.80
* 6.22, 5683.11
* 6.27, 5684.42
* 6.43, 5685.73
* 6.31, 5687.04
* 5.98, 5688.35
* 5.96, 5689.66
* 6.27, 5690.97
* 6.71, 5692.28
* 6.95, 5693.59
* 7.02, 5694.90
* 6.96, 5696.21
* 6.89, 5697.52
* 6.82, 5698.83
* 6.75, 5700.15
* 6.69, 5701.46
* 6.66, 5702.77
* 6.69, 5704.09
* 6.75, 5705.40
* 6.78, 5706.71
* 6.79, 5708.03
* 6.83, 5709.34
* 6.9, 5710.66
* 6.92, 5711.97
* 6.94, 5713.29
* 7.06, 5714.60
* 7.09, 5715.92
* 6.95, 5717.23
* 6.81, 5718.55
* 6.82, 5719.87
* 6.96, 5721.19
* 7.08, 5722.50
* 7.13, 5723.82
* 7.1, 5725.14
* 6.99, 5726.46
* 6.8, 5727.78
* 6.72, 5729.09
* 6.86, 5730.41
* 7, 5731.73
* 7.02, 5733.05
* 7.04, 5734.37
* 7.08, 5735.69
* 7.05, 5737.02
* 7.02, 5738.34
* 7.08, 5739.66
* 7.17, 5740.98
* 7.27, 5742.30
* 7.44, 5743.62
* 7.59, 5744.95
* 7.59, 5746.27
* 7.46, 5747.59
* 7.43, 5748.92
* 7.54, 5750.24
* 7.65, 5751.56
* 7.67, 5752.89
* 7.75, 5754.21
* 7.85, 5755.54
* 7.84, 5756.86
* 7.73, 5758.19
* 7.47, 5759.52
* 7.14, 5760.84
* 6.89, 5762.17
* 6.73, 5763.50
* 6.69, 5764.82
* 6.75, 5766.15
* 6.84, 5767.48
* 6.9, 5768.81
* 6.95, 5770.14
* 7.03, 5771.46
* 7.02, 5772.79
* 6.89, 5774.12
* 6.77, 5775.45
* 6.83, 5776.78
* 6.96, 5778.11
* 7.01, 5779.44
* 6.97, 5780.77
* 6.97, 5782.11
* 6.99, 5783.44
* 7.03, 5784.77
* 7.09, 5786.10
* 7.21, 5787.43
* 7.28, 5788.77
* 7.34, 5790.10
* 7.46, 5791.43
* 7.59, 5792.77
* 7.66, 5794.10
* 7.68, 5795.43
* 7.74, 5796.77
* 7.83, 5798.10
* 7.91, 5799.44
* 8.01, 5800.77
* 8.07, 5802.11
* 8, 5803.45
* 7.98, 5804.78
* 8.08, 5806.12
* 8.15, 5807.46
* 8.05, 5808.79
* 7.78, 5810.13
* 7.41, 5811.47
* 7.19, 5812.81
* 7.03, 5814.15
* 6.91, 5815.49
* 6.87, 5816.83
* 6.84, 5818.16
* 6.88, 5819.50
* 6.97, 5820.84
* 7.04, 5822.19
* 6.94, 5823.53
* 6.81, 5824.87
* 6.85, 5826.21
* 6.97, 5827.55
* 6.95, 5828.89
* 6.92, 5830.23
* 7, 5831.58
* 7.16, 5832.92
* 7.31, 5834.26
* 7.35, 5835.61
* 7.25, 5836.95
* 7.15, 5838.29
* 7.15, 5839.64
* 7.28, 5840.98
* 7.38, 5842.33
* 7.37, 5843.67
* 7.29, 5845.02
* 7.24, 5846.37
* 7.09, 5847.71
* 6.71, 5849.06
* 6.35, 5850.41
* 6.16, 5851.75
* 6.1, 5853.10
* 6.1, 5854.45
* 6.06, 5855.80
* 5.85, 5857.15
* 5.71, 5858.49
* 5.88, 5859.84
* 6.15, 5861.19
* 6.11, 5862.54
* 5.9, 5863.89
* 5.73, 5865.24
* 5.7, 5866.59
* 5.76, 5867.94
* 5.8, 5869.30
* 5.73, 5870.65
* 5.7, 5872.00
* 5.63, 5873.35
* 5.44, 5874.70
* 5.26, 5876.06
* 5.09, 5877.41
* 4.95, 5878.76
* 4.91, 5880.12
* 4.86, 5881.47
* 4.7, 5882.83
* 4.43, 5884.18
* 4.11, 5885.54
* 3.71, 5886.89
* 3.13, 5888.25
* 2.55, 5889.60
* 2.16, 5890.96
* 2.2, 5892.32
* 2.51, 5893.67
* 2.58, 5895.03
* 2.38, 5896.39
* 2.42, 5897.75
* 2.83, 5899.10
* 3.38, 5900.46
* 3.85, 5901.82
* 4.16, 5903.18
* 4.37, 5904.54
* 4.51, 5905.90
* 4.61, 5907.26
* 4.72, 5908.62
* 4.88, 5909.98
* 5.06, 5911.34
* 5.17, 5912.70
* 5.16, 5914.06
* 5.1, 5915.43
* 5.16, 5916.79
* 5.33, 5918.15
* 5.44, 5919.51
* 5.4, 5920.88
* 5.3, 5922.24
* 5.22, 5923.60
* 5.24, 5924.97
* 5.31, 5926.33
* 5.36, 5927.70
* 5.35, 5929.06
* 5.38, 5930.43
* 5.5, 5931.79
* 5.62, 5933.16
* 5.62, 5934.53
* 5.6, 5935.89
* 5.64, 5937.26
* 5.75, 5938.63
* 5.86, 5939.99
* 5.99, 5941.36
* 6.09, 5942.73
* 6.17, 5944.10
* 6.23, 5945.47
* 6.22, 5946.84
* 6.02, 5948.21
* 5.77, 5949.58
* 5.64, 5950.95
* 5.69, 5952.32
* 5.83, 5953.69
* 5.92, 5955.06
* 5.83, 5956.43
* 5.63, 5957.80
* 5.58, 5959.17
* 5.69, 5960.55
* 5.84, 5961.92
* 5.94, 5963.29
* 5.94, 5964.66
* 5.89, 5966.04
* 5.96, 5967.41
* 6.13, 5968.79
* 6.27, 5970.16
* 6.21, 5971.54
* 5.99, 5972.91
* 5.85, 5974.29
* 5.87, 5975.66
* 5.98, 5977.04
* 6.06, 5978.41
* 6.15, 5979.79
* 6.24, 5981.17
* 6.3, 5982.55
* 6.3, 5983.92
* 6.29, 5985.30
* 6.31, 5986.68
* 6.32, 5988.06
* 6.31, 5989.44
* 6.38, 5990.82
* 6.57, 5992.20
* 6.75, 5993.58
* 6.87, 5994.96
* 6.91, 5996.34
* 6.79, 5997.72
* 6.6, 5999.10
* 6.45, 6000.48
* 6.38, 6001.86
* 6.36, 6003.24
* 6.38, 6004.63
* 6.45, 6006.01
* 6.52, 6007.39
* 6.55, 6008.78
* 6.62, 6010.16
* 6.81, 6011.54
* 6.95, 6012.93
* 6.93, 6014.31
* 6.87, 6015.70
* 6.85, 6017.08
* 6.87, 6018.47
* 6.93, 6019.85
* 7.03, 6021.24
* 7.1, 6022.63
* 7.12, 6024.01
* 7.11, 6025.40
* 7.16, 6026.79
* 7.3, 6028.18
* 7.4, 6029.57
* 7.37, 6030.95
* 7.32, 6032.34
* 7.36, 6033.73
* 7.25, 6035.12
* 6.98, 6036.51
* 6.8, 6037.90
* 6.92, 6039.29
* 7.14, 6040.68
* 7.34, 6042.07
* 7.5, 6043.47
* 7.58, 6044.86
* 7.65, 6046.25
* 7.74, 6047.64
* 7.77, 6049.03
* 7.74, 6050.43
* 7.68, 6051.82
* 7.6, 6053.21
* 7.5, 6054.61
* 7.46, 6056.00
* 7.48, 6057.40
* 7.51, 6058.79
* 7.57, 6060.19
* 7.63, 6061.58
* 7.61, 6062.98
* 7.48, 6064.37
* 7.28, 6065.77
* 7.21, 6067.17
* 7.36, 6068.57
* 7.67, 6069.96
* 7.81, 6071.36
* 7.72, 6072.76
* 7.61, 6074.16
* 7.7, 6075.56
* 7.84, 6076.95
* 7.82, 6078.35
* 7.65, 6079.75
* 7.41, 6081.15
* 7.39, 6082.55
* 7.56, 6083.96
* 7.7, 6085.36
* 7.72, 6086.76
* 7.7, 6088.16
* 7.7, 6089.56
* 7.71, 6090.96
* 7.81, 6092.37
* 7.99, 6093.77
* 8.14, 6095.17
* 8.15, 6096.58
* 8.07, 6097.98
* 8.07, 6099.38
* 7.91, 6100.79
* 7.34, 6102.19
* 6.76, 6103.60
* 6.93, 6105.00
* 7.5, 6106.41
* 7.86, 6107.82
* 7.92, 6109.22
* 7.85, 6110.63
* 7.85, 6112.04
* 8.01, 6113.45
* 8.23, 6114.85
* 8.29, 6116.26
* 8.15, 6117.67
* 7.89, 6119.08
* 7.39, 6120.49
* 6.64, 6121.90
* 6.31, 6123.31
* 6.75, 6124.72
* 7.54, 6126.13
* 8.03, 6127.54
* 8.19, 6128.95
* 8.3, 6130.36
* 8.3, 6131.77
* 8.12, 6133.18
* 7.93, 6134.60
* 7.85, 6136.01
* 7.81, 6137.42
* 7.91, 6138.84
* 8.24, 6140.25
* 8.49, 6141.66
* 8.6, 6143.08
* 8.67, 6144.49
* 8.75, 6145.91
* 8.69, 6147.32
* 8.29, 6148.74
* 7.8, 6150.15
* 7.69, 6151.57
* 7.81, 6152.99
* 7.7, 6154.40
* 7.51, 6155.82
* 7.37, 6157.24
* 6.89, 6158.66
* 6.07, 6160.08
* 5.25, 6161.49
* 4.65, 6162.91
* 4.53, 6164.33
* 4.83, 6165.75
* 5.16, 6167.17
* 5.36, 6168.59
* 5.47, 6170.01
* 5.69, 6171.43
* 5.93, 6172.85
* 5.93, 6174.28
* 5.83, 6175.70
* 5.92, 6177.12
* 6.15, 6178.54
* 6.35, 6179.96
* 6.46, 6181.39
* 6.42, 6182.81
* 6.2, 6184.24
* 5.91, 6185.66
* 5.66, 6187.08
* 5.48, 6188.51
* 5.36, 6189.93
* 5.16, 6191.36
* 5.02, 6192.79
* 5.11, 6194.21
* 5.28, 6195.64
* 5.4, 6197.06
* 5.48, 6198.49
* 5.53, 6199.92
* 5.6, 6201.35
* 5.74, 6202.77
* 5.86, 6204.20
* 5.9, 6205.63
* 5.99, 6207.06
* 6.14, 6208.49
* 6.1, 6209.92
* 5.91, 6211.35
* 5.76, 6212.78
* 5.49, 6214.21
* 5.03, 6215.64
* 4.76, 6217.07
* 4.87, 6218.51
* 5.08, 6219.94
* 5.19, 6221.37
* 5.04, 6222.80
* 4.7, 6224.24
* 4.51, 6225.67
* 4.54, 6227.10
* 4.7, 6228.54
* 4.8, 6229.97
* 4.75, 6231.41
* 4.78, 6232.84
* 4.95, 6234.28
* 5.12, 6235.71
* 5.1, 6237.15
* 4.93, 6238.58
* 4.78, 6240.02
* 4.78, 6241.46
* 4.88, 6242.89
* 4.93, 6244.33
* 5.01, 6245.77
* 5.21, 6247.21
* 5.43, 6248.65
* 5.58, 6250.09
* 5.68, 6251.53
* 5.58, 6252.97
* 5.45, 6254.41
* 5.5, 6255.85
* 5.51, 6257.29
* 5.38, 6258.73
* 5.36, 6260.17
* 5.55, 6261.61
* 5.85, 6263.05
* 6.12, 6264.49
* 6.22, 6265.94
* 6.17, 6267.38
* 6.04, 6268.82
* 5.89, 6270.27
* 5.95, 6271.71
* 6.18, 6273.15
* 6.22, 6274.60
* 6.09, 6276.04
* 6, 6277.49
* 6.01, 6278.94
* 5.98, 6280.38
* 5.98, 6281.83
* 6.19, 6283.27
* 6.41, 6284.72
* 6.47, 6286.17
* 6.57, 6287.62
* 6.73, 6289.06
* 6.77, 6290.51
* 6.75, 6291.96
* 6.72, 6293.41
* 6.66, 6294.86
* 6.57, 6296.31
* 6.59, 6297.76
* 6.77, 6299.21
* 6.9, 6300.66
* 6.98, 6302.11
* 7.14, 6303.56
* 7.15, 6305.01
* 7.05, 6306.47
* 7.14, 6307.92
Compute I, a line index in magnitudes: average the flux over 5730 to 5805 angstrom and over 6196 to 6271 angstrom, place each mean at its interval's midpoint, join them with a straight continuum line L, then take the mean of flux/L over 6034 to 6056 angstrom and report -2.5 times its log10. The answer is -0.20 mag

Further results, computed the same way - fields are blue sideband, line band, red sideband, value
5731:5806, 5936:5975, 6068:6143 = 0.27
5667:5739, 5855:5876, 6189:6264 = 0.08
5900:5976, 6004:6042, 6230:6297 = -0.25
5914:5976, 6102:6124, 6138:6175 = -0.14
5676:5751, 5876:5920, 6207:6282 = 0.48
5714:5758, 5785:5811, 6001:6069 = -0.07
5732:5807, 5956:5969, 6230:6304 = 0.16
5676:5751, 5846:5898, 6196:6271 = 0.27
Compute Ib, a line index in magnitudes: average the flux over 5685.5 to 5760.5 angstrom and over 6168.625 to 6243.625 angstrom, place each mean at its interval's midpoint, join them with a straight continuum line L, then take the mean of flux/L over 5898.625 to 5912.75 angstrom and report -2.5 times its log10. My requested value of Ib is 0.43 mag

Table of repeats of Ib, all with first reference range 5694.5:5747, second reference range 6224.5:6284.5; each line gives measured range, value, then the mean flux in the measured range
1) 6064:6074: -0.25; 7.51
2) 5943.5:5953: 0.07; 5.96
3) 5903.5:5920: 0.29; 4.94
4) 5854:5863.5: 0.11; 5.98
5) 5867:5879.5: 0.19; 5.48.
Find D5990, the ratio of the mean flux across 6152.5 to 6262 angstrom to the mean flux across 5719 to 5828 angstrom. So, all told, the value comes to 0.76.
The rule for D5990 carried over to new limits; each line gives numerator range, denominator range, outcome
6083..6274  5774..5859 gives 0.90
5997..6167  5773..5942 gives 1.23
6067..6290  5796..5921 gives 1.10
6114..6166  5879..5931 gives 1.75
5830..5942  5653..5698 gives 0.85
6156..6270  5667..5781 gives 0.80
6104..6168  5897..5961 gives 1.42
